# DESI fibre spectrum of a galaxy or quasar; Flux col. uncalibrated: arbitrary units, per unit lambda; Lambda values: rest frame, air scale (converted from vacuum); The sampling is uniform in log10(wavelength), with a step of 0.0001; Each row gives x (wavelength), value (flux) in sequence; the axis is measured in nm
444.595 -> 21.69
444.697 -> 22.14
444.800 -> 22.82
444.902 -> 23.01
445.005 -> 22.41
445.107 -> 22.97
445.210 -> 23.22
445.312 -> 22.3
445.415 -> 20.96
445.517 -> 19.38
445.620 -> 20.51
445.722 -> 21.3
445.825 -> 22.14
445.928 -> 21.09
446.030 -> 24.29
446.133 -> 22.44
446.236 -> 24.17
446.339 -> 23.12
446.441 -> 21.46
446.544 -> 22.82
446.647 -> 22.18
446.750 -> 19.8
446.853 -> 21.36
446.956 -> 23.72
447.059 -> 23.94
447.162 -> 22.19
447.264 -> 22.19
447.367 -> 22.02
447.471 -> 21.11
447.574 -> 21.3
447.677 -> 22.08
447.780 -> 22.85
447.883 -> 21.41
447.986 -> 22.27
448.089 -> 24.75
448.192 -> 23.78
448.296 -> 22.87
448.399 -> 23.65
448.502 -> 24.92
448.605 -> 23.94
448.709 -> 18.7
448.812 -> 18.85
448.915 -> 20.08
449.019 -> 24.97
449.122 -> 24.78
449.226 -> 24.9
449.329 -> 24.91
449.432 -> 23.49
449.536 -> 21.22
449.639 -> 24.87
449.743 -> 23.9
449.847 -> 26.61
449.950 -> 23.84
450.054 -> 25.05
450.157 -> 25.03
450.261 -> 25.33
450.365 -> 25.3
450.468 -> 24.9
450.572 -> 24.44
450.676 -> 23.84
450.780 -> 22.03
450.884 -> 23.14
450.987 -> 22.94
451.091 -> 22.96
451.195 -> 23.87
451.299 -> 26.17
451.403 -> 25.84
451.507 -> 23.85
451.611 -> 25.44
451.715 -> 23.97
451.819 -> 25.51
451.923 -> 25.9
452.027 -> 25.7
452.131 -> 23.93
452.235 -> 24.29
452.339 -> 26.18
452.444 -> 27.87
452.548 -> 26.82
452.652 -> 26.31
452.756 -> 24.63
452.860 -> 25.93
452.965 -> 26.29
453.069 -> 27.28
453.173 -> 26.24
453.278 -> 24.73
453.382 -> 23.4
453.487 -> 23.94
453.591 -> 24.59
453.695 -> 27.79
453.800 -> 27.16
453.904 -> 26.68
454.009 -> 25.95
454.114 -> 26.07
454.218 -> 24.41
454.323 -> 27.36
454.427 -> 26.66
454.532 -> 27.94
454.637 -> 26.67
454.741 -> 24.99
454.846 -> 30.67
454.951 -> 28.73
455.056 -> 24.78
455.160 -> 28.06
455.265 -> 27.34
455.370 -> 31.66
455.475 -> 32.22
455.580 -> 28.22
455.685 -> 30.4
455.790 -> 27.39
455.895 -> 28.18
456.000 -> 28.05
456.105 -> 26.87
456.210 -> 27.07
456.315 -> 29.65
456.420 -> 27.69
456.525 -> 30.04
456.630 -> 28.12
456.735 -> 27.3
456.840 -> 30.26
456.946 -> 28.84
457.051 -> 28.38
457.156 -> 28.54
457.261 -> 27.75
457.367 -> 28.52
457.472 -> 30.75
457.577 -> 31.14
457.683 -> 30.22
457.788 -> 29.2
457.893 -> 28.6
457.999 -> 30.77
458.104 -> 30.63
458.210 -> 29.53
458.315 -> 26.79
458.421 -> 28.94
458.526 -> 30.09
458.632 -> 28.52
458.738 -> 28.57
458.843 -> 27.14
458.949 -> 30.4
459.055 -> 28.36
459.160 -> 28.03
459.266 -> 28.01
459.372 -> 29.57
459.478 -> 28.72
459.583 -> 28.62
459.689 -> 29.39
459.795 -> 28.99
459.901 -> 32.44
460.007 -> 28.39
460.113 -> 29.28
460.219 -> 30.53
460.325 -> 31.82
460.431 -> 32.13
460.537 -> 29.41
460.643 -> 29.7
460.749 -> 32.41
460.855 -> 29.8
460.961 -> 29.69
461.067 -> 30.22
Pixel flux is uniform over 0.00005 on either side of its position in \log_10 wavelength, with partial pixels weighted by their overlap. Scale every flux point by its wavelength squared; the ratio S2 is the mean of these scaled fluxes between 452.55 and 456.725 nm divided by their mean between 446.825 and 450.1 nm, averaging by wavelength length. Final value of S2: 1.21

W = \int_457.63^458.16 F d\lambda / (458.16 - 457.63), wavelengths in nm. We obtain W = 29.9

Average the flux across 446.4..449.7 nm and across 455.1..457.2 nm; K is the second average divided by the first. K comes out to 1.27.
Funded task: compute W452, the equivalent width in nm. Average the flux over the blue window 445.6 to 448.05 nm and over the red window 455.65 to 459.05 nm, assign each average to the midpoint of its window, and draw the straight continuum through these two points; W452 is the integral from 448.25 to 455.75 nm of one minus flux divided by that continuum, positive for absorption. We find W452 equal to 0.04 nm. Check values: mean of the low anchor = 22.2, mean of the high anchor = 28.9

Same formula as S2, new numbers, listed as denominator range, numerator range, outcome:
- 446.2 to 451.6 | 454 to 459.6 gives 1.27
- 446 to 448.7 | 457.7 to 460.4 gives 1.36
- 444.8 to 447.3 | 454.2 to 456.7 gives 1.32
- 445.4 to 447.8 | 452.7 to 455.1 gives 1.23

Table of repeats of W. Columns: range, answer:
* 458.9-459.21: 29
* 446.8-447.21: 22.8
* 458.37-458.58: 29.5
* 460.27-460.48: 32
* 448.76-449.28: 22.7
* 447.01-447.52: 22.3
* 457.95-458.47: 29.3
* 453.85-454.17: 26.2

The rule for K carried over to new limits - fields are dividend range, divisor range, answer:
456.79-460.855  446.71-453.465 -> 1.23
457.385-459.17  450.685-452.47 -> 1.19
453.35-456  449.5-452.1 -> 1.11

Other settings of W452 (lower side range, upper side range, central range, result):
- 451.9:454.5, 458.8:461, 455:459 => -0.12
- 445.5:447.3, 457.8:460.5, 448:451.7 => 0.04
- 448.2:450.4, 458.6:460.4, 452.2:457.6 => -0.14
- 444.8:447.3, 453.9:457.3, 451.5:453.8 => 0.06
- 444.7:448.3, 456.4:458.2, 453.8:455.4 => 0.02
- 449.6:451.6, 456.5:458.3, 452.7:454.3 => 0.05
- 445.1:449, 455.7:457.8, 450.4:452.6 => 0.04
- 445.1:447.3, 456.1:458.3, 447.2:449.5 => 0.08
